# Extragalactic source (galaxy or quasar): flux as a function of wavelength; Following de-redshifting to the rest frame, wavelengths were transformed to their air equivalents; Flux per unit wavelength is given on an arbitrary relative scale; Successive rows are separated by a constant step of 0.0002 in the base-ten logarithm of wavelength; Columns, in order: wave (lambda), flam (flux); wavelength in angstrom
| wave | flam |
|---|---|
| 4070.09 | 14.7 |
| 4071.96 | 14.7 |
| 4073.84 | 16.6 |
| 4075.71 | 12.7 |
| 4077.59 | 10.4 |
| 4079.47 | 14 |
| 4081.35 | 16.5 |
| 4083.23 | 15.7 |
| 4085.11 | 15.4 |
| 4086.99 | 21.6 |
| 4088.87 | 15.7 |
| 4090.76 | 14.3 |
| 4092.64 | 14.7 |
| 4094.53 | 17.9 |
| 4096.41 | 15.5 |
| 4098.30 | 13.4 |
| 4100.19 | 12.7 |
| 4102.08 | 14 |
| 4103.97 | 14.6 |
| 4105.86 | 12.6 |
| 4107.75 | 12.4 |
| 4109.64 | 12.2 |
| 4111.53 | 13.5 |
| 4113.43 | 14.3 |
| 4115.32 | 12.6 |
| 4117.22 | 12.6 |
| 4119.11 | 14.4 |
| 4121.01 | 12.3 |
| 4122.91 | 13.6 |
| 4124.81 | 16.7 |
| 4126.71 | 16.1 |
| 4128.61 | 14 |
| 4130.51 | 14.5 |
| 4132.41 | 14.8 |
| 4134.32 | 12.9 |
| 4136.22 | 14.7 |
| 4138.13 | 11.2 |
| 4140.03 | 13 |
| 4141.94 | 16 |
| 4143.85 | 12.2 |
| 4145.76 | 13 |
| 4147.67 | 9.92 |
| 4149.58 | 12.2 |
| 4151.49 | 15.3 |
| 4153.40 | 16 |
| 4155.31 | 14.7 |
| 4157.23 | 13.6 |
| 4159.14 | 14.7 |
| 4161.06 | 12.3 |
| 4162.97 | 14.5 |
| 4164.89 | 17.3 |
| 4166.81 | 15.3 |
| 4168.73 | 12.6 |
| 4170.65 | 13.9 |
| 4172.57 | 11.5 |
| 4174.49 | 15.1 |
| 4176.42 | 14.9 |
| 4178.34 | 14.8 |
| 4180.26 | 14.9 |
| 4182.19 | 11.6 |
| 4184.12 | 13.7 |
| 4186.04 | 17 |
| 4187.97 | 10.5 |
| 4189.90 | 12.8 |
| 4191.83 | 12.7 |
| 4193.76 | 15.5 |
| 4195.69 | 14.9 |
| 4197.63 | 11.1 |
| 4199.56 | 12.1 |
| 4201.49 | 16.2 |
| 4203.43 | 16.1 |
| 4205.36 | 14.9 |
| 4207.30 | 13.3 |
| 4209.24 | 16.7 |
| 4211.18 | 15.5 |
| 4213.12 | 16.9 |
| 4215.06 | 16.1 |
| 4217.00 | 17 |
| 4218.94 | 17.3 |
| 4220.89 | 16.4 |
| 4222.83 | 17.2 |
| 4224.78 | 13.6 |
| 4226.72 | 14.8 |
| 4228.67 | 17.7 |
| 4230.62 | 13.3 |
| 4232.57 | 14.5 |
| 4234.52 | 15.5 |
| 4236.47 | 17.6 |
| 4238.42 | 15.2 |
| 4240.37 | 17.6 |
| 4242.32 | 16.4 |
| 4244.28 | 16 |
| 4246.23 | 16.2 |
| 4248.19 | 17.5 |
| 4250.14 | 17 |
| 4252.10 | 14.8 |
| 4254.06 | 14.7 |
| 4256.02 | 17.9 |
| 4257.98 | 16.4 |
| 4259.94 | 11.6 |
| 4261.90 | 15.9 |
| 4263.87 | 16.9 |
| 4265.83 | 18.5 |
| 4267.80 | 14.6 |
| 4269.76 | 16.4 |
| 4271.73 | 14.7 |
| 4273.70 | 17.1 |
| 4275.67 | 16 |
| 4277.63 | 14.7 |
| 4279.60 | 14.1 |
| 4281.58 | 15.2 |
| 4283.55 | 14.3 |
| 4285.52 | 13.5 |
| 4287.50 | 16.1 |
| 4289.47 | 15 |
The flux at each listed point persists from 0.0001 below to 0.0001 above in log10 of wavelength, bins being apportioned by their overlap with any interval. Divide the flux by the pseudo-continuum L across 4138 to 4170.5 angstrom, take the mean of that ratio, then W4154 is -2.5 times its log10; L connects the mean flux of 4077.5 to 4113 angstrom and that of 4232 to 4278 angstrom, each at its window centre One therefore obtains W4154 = 0.10 mag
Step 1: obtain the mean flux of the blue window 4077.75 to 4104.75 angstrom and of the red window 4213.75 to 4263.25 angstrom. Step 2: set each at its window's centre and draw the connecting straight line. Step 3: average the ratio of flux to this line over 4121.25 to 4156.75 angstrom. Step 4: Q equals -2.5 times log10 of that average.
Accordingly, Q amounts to 0.12 mag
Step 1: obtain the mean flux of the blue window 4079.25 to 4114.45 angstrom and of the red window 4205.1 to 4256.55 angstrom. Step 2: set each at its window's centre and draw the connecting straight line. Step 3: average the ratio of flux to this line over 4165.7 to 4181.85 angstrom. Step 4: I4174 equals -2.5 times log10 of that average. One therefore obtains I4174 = 0.10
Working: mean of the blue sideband 14.8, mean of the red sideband 16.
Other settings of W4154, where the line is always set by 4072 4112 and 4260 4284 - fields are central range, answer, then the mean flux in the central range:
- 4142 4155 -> 0.12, 13.4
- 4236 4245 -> -0.08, 16.5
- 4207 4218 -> -0.06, 16.1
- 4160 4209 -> 0.08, 14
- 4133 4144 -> 0.11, 13.5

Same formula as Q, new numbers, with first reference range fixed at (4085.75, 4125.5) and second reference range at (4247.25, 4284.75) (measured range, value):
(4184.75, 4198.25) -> 0.114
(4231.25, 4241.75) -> -0.039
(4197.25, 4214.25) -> 0.021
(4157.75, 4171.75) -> 0.039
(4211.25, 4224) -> -0.094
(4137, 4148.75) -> 0.167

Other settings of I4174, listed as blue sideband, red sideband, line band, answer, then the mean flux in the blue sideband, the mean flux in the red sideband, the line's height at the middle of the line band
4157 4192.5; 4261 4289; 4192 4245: -0.06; 13.9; 15.6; 14.6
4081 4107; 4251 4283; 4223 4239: 0.01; 15.3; 15.6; 15.5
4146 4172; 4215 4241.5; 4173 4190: 0.05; 14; 16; 14.6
